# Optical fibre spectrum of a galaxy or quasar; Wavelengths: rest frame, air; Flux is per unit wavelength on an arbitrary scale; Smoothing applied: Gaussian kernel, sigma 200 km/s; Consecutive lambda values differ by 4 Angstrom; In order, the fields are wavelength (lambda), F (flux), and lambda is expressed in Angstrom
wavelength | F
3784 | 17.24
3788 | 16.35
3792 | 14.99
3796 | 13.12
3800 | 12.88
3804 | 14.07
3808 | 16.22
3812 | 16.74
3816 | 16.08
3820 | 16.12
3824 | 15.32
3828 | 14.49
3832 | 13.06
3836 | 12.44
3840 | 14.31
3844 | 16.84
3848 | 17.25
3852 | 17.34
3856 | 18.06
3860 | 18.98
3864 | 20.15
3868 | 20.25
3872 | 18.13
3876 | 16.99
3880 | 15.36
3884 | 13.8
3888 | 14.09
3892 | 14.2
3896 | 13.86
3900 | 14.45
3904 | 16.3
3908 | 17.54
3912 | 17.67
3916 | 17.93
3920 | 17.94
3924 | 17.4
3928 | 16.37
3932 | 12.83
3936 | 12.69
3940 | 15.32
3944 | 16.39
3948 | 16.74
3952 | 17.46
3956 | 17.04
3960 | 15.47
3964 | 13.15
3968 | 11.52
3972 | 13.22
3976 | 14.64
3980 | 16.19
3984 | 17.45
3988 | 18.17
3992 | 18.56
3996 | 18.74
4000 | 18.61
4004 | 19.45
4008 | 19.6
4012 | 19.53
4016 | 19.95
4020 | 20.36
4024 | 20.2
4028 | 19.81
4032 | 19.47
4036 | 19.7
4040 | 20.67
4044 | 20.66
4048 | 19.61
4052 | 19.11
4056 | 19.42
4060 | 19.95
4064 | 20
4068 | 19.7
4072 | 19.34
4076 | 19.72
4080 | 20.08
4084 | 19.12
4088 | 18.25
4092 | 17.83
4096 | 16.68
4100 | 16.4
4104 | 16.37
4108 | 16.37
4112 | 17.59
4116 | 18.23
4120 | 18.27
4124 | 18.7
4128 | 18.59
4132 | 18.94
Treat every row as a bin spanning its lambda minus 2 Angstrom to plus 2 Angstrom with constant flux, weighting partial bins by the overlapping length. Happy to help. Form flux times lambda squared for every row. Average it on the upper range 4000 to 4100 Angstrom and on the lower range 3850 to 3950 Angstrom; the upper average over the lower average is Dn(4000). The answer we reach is 1.28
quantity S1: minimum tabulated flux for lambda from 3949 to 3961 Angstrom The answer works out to 15.47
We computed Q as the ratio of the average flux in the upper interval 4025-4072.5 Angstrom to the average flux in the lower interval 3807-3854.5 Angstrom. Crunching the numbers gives 1.3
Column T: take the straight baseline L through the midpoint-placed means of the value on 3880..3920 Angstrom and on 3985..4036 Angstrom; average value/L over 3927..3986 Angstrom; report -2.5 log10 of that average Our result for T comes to 0.16 mag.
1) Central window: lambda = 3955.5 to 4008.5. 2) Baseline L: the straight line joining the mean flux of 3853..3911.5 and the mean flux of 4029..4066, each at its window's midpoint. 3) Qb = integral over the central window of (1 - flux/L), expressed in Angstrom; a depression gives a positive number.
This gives 6.1 Angstrom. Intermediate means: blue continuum 16.6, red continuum 19.8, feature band 16.5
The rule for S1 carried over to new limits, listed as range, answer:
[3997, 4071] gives 18.61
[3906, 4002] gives 11.52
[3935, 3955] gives 12.69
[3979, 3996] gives 16.19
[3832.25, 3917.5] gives 12.44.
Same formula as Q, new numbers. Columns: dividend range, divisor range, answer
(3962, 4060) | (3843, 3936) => 1.10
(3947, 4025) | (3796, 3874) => 1.07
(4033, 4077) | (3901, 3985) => 1.26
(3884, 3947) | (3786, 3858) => 1.02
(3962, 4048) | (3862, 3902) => 1.12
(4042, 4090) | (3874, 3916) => 1.26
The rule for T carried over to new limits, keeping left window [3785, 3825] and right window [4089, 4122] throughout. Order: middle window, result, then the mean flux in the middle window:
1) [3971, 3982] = 0.11 mag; 14.8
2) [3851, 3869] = -0.21 mag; 19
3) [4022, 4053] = -0.19 mag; 19.9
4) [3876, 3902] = 0.09 mag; 14.5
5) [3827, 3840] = 0.15 mag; 13.4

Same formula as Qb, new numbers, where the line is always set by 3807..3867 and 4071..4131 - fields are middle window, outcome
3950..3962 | 0.3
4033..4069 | -4.3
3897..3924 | -0.1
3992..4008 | -1.4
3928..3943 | 2.5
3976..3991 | 0.3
